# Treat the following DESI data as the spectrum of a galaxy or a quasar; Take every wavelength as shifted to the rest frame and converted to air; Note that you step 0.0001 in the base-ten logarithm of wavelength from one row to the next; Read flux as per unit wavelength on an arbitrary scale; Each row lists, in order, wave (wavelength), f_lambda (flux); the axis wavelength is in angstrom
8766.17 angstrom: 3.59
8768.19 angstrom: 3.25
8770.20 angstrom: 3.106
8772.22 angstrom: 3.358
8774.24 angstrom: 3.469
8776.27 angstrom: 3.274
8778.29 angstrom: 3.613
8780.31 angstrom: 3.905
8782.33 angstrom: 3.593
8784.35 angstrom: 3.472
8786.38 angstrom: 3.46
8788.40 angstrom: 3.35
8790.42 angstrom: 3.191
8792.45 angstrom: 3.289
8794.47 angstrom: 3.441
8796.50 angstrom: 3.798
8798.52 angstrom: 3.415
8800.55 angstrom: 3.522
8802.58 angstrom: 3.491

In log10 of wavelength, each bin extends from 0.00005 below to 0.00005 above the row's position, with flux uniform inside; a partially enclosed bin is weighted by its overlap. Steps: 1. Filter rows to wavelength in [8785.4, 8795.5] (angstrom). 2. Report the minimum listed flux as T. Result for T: 3.191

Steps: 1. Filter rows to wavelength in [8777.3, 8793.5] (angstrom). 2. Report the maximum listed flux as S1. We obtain 3.905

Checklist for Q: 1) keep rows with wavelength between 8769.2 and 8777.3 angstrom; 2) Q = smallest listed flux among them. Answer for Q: 3.106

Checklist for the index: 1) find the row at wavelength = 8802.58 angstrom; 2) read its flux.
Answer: 3.491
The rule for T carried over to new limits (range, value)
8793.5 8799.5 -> 3.415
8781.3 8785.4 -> 3.472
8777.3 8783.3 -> 3.593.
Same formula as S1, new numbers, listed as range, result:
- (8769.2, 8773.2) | 3.358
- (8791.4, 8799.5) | 3.798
